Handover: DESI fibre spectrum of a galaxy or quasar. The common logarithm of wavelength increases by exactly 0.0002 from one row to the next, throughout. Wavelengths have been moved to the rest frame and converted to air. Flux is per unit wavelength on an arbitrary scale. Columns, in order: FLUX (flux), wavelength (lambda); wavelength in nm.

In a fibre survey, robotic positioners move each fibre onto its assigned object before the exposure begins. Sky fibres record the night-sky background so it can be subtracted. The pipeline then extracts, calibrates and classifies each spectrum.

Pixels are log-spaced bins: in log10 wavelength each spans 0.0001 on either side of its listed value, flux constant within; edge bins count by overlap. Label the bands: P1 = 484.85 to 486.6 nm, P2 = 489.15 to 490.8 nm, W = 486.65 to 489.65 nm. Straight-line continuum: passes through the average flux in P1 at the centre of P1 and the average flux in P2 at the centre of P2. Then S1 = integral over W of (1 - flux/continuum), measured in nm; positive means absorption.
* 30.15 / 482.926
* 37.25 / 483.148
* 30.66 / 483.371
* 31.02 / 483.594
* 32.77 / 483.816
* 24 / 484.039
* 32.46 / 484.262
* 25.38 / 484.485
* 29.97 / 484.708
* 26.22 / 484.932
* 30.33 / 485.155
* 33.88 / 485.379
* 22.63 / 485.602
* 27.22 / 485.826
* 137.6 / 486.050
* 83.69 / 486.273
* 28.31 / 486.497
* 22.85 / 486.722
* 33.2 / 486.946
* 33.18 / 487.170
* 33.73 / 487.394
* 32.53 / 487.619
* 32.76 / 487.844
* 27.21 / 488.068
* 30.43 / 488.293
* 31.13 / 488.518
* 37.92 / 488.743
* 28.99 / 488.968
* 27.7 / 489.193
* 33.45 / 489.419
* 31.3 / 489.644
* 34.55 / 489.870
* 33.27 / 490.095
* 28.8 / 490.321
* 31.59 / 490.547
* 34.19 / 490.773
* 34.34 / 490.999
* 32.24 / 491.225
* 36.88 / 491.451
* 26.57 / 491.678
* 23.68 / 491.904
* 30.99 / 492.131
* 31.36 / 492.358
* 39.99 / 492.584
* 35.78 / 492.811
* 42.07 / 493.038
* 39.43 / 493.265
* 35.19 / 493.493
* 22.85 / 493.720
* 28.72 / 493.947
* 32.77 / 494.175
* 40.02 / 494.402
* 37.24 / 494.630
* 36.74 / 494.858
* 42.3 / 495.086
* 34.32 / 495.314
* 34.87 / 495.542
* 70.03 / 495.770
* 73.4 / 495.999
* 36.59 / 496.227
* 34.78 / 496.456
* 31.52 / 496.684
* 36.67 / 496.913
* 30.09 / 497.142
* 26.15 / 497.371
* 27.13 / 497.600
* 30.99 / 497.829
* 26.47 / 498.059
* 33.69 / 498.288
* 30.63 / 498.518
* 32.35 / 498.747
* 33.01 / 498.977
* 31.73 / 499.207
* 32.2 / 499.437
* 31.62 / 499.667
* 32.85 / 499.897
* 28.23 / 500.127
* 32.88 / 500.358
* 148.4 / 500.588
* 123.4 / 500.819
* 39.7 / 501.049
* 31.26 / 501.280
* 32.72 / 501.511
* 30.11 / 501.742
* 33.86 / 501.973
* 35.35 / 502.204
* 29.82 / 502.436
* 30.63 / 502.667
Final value 0.594 nm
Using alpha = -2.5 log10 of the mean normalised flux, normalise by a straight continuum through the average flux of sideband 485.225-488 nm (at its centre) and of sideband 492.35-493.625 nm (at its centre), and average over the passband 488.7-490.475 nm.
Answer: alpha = 0.26 mag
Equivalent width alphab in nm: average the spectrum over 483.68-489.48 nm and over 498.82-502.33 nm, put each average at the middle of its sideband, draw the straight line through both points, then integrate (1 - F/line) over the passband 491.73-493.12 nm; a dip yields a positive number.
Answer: 0.24 nm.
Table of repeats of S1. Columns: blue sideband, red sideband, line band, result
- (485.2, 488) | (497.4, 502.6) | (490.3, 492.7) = 0.579 nm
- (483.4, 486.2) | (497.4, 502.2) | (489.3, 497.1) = 0.807 nm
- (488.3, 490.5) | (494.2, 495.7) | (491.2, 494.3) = 0.252 nm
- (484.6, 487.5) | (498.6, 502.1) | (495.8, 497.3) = 0.107 nm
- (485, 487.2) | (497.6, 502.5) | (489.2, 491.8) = 0.704 nm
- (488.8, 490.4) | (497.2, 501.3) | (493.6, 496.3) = -0.199 nm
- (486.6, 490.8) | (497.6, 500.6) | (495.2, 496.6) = -0.494 nm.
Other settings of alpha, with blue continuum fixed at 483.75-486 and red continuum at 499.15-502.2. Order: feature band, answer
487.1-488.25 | 0.086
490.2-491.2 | 0.168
